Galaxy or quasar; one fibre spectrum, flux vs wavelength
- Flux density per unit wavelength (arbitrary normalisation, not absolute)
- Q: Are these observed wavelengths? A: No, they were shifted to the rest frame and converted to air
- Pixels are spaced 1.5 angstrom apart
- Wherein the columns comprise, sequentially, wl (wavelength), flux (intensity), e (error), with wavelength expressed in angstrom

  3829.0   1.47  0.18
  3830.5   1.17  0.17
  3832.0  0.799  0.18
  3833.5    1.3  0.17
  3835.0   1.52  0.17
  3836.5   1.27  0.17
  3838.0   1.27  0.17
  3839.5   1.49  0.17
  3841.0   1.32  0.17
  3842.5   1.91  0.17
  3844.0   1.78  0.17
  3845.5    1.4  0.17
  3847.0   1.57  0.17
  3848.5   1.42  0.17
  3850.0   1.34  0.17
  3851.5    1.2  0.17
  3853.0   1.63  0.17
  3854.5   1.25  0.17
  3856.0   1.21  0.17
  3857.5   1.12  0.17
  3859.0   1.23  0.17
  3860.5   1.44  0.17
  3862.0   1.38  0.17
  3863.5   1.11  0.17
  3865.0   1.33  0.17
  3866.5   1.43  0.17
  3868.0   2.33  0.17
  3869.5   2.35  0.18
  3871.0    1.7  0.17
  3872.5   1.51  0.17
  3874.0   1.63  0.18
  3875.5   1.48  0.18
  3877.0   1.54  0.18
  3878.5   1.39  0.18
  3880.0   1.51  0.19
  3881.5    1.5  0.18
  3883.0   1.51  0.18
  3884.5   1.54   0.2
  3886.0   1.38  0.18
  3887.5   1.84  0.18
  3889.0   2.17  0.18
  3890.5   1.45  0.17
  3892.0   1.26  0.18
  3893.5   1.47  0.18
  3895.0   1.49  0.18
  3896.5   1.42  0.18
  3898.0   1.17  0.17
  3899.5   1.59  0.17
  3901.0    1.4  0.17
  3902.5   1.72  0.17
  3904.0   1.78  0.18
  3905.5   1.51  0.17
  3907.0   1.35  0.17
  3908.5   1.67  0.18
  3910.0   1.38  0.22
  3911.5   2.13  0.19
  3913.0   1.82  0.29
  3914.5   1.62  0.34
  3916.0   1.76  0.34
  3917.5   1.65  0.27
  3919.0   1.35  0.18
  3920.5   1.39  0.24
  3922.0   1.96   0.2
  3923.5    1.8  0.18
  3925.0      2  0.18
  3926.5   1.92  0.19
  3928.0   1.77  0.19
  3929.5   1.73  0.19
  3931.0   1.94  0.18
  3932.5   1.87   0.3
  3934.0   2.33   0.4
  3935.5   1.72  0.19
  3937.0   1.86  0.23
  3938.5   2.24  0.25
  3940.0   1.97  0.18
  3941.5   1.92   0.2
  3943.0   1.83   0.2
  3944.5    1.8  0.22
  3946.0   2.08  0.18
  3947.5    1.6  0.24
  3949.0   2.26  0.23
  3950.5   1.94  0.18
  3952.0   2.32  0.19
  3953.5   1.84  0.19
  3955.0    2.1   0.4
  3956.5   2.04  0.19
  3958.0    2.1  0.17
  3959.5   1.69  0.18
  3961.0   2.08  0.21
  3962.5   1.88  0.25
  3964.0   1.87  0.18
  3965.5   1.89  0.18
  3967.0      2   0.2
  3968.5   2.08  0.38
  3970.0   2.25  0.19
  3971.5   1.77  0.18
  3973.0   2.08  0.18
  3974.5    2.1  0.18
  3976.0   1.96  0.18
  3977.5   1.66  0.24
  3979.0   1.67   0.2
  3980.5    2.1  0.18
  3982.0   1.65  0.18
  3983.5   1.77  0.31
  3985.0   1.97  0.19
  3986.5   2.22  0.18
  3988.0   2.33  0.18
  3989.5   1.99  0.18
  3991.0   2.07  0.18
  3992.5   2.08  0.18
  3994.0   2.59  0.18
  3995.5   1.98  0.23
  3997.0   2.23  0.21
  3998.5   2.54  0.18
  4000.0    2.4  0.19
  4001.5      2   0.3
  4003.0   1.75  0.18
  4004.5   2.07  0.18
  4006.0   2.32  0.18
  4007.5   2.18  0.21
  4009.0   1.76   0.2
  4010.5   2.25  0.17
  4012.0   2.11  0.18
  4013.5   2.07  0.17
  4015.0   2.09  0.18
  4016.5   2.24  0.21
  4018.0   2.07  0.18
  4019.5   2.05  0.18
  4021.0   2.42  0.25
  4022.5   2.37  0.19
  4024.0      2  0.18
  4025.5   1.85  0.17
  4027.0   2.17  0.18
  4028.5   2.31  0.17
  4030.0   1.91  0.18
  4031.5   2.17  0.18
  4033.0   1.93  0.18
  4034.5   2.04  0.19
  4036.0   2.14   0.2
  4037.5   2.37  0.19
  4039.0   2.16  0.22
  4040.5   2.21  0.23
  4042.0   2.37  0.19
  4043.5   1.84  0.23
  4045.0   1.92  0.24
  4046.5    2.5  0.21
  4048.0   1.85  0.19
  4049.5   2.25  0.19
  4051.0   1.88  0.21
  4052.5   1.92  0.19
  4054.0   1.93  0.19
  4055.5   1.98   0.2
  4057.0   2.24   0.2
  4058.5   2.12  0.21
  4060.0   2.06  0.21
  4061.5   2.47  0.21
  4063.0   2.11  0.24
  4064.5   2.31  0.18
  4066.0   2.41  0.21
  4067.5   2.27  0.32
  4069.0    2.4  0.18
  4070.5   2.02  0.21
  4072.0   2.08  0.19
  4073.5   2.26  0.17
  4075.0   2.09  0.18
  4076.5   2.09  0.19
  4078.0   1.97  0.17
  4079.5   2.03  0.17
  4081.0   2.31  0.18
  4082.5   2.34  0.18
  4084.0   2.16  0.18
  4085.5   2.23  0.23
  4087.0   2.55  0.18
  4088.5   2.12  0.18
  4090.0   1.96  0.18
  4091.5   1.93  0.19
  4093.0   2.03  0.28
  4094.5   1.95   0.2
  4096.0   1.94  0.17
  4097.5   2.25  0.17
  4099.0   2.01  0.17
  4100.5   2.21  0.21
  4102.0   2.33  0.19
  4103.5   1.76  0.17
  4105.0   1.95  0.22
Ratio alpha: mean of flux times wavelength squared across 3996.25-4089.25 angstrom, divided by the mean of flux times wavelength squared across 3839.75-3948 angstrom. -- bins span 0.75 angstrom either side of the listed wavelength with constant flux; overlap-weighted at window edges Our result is 1.42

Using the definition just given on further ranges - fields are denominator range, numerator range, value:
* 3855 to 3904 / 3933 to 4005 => 1.39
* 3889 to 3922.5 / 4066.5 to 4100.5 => 1.49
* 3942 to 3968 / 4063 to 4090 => 1.19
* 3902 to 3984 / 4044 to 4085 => 1.22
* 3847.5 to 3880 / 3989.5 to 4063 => 1.56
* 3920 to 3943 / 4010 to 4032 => 1.18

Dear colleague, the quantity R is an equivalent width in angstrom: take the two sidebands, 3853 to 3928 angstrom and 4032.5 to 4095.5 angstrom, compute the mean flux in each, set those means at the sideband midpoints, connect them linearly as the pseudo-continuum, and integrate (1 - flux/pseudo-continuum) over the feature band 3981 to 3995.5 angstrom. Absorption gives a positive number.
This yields -1.36 angstrom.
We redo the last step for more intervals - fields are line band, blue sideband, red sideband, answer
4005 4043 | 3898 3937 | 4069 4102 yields -3.1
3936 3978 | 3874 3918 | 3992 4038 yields -2.5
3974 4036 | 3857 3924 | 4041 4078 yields -4.2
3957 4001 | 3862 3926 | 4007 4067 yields -2.7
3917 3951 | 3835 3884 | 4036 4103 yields -2.9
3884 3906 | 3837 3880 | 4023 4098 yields 0.8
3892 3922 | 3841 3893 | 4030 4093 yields 1.6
